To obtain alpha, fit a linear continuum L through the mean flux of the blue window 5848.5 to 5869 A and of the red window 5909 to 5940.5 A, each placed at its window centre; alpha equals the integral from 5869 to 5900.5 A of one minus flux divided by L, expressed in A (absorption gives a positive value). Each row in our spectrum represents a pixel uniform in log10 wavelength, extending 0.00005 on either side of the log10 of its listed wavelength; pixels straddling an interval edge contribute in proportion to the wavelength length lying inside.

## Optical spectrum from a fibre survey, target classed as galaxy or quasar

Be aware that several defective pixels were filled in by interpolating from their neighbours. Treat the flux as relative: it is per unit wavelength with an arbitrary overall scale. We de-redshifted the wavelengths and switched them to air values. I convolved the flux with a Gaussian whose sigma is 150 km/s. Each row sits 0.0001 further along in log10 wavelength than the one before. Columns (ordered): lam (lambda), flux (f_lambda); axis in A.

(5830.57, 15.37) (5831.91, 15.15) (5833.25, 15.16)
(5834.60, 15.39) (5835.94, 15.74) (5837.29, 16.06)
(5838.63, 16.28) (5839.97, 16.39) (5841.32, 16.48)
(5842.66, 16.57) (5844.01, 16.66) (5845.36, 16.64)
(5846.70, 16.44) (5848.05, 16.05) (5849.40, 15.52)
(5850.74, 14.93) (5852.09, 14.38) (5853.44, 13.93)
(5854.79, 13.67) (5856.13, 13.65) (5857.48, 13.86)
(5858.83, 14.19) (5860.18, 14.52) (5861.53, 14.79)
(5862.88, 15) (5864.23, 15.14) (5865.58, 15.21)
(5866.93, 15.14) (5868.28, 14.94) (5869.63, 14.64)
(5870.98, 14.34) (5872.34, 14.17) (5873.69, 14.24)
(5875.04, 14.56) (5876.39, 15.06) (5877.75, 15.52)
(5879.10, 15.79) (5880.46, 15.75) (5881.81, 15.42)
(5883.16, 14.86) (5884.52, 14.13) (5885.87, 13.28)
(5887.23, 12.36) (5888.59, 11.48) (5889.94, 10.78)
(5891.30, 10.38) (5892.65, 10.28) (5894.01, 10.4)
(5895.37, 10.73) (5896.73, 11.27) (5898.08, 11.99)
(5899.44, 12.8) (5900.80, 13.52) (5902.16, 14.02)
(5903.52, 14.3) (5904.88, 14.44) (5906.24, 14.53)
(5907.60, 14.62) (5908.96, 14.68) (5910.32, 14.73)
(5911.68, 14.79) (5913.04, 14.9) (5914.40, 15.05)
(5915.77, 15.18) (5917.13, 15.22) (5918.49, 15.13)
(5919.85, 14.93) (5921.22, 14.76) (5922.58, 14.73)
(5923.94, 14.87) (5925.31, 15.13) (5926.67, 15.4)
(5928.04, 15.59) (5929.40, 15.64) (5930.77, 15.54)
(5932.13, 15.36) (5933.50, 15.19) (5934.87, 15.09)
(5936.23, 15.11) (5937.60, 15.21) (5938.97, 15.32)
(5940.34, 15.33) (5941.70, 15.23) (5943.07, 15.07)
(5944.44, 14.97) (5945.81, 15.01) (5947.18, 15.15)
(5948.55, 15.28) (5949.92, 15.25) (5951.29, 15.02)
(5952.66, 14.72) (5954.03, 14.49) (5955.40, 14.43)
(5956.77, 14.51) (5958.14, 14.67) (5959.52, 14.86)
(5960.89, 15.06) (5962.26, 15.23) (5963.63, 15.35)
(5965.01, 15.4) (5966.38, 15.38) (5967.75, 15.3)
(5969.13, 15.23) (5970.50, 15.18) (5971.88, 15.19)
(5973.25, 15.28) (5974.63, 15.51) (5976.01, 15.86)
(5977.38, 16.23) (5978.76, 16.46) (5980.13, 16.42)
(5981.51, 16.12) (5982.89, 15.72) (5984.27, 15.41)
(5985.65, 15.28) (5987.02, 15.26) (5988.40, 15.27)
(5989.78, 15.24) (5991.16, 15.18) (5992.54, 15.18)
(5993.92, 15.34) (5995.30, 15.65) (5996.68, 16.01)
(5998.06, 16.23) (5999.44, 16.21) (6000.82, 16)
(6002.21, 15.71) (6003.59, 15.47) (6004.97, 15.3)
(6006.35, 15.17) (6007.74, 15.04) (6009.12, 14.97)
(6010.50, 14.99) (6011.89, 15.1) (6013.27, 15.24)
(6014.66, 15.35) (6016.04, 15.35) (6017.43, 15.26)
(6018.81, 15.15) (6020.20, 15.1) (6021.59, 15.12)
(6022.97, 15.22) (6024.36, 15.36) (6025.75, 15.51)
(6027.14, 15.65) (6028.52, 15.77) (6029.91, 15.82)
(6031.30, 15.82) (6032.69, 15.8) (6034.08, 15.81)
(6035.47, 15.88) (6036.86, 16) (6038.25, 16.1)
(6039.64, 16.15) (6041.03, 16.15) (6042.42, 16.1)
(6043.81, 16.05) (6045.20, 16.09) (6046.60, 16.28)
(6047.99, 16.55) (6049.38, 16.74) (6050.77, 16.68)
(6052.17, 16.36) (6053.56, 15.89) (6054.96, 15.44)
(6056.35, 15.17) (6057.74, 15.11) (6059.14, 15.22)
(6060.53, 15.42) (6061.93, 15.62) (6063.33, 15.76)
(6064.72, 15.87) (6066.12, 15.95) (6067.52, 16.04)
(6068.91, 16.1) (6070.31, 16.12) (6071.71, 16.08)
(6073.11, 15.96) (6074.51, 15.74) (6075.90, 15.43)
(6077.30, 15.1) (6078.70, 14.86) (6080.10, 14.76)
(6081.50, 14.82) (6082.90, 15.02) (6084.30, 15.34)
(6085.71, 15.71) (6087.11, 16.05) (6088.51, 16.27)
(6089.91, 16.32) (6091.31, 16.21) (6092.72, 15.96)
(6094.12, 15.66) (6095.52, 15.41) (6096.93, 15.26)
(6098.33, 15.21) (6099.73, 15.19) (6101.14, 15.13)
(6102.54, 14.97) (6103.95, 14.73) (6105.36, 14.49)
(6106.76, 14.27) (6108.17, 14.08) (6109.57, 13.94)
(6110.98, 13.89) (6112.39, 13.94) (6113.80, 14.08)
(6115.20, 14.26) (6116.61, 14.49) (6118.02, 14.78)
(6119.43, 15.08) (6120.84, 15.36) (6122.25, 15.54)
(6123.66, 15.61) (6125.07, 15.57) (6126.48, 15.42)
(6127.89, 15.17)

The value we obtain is 3.4 A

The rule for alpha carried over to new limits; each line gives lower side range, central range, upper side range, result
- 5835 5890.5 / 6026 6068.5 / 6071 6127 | -2.32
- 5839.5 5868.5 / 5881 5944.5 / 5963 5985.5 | 5.26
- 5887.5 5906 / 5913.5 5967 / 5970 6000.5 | -4.96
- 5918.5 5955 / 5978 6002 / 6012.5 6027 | -0.76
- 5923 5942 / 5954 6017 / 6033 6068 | 0.72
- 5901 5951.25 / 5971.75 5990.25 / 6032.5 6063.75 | -0.31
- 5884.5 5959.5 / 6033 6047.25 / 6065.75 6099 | -0.73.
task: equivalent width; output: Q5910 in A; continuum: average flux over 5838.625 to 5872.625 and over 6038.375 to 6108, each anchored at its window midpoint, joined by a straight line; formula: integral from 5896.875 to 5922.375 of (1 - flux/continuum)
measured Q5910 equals 1.5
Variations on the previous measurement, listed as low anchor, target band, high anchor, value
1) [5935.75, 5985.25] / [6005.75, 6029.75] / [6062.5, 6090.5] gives 0.3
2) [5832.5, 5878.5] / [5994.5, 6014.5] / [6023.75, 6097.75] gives 0.1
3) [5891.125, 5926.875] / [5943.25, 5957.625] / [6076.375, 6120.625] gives -0.8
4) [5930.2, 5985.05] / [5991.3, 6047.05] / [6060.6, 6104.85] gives -0.7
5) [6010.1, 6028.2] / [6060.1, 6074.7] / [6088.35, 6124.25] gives -0.8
